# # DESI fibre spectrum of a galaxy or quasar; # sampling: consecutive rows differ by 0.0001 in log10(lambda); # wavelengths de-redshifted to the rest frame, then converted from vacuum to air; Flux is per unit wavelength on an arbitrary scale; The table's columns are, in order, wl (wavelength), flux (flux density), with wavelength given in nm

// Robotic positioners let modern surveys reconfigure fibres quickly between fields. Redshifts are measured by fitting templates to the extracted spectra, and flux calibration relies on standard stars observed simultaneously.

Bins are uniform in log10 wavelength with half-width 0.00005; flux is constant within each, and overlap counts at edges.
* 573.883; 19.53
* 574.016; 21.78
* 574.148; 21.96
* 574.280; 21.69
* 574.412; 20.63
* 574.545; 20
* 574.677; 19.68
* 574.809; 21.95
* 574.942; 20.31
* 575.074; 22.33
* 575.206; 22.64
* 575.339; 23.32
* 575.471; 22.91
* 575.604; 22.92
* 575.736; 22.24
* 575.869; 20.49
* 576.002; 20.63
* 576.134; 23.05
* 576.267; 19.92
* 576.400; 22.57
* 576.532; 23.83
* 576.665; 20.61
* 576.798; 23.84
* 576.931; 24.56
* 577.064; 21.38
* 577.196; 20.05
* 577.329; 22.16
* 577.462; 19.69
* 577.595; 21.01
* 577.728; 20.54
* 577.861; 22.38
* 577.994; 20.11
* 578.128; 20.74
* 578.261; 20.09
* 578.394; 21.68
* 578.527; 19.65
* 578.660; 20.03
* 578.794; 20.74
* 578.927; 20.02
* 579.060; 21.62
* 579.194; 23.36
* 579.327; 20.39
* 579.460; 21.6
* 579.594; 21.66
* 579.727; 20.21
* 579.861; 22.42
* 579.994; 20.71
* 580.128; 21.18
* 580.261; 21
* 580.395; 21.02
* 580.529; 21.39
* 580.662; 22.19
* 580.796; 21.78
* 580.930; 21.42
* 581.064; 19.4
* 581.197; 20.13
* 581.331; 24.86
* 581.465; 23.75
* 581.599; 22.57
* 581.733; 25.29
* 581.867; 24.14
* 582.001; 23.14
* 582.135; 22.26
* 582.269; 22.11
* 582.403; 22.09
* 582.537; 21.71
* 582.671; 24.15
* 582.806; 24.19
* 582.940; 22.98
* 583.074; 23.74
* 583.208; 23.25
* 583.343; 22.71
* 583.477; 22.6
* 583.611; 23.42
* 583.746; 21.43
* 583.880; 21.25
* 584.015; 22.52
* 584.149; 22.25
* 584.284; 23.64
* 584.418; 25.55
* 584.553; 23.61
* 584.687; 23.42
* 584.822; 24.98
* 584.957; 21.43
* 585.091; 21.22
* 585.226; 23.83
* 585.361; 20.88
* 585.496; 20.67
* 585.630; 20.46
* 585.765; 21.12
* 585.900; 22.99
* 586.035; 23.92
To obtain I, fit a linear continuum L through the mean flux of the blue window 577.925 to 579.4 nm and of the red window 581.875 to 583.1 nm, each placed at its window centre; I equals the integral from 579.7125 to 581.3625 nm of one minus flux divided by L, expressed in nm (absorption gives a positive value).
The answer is 0.039 nm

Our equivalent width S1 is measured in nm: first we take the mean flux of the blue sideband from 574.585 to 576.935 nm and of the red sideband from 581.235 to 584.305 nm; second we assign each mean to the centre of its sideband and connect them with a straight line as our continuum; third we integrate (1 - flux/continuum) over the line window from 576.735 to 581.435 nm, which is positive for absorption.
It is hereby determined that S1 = 0.25 nm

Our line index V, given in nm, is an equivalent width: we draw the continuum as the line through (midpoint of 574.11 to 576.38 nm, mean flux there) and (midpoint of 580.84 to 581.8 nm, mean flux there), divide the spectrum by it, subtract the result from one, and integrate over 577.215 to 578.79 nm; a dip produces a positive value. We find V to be 0.09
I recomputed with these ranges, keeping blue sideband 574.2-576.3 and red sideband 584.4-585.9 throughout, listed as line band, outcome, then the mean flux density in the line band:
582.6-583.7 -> -0.05 nm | 23.3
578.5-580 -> 0.06 nm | 21.1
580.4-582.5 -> -0.03 nm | 22.4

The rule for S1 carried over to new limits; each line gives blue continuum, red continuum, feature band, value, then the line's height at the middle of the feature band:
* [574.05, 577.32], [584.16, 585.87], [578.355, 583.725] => 0.05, 22.3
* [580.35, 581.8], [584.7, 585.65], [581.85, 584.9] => -0.13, 22.1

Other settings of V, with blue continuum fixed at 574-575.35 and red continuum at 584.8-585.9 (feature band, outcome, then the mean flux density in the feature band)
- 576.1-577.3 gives -0.04 nm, 22.2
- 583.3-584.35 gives -0.04 nm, 22.5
